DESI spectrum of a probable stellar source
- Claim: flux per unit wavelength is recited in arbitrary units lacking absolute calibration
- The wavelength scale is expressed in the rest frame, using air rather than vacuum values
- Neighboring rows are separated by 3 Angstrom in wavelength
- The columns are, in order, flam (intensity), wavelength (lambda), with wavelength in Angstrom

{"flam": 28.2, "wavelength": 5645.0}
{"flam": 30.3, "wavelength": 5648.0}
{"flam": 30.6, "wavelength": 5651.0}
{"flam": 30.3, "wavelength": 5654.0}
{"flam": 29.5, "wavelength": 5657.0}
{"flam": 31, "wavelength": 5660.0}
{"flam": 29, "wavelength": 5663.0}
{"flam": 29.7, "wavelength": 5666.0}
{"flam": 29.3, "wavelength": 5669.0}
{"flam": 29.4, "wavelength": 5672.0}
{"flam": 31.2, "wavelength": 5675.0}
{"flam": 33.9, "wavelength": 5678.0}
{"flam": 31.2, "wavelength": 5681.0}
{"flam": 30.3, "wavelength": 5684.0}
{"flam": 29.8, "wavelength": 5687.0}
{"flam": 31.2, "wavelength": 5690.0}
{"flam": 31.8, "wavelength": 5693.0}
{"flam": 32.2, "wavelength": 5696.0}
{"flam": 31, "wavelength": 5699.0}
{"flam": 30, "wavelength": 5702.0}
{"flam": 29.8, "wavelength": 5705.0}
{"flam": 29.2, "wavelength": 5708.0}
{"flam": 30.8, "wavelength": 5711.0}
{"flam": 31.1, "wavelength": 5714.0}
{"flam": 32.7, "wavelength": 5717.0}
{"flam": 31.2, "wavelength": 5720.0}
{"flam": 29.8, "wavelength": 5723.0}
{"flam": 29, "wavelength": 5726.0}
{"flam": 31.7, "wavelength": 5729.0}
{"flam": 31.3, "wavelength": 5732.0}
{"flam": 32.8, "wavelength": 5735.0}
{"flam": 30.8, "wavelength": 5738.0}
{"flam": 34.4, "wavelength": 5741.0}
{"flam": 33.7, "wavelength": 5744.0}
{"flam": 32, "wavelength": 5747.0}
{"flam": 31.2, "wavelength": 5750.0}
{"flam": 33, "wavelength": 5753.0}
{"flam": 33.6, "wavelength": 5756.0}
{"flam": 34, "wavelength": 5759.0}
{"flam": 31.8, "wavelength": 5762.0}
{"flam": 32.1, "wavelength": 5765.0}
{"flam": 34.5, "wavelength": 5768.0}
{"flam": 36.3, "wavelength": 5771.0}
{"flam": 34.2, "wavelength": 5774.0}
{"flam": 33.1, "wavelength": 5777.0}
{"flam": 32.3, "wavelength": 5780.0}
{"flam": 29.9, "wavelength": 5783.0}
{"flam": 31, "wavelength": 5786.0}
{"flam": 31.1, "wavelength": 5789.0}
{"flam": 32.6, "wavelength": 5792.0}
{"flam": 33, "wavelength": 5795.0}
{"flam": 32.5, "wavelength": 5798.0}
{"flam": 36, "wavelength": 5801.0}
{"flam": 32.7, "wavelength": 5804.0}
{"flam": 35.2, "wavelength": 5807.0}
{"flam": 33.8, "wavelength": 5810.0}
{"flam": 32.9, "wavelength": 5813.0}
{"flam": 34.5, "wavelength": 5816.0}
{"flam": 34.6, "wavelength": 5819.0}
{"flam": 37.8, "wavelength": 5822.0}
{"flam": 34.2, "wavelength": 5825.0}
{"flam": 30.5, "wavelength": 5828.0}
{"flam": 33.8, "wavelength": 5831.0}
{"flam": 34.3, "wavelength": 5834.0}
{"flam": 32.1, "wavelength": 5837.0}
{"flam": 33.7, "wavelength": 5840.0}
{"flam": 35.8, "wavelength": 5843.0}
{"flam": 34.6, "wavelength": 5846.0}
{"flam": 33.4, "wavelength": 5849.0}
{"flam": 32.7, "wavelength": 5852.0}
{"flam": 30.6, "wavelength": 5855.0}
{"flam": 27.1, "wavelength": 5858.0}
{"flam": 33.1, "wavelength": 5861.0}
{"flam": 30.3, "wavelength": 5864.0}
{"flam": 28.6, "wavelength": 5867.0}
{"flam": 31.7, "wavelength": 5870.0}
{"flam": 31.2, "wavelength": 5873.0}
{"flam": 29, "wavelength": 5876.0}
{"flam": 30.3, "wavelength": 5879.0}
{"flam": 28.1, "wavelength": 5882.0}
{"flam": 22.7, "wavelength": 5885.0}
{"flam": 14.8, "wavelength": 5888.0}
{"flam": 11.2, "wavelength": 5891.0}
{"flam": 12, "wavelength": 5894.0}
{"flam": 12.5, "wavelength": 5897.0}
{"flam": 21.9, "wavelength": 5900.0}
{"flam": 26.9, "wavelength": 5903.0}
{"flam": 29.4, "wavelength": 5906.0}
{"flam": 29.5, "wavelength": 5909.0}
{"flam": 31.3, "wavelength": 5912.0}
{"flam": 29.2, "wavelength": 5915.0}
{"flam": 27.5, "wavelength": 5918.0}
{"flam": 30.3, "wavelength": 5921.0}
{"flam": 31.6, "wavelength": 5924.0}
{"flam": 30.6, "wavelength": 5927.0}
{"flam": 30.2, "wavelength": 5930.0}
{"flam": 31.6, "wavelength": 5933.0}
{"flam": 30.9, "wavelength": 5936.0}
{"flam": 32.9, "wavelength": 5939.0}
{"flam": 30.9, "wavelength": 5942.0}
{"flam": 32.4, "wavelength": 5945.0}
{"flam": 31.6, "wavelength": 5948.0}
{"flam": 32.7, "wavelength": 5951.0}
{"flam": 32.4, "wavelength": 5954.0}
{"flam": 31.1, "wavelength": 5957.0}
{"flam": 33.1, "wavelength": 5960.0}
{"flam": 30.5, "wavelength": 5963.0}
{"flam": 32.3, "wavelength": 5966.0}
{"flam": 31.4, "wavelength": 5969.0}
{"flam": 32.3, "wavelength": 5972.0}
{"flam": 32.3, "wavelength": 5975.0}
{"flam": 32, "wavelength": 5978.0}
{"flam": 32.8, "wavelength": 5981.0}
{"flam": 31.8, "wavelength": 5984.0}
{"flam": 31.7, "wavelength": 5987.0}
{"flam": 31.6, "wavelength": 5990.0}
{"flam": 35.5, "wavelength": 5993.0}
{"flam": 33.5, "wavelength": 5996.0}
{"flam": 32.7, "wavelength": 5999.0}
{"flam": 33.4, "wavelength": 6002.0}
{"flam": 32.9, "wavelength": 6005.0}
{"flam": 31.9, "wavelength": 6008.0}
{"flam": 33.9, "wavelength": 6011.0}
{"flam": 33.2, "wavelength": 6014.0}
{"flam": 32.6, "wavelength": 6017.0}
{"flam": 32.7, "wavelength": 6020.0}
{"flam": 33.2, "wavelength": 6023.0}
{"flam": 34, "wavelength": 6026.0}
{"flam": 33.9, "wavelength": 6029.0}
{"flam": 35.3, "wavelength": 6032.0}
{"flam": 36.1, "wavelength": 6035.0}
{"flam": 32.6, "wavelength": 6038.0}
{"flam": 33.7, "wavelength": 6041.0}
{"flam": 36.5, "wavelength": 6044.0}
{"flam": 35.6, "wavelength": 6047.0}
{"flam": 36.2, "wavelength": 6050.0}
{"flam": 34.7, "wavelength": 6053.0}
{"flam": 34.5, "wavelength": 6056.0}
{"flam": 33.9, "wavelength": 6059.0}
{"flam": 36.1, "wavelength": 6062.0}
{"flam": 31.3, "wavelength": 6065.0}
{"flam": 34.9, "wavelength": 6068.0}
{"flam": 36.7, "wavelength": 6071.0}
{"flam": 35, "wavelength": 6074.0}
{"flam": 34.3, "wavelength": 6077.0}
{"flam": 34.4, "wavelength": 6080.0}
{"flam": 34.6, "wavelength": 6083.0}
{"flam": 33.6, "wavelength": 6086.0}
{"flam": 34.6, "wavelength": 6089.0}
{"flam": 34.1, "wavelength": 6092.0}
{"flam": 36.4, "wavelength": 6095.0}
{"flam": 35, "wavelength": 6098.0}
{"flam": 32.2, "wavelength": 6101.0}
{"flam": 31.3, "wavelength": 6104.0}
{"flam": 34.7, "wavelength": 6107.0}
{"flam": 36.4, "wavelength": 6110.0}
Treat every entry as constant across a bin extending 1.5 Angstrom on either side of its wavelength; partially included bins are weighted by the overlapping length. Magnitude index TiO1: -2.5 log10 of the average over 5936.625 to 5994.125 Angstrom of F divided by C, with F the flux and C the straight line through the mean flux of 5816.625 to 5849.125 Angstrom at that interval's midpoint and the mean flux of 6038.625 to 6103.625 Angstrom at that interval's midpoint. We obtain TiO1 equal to 0.07 mag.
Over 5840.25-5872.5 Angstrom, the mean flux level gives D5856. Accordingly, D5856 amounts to 31.8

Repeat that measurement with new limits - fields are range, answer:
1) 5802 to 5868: 33.1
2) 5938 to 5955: 32.1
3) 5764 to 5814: 33.1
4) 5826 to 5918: 28.1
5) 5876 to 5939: 25.9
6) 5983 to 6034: 33.2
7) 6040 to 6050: 35.5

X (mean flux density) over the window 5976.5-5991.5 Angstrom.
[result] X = 32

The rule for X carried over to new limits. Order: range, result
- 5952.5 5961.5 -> 32.2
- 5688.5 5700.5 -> 31.6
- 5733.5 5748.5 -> 32.7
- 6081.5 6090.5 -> 34.3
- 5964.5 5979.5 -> 32.1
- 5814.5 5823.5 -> 35.6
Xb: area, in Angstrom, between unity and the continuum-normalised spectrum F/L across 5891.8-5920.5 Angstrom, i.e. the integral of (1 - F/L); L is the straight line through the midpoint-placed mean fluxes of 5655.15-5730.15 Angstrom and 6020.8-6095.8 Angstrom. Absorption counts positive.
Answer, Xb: 7.5 Angstrom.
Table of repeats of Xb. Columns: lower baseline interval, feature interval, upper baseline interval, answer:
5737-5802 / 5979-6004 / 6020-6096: 1.0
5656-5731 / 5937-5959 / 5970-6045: 0.5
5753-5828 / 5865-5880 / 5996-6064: 1.5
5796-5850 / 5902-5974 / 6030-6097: 7.1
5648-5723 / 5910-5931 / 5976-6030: 1.5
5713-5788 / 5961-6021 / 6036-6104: 2.5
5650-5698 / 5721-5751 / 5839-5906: -2.2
